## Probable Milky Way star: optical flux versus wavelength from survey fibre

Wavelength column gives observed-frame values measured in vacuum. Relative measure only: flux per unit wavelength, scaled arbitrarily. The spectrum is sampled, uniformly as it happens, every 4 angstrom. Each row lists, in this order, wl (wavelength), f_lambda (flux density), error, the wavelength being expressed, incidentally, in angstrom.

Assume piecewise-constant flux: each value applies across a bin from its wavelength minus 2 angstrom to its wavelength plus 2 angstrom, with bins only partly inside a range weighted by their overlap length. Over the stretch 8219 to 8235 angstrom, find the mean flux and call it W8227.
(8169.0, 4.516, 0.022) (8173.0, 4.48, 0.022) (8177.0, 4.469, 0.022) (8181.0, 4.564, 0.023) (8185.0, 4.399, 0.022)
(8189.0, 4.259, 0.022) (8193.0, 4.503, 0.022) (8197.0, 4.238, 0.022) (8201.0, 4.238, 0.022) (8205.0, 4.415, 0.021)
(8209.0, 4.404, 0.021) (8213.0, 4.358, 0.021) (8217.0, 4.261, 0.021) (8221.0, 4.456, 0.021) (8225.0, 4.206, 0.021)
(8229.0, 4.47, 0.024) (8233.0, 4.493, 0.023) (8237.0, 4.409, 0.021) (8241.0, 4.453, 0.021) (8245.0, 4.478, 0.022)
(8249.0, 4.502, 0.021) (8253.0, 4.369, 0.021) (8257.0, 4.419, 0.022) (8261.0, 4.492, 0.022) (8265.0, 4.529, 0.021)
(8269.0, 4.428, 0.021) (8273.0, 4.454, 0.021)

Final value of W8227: 4.41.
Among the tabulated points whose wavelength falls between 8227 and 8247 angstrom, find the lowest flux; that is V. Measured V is 4.409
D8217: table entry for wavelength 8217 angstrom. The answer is 4.261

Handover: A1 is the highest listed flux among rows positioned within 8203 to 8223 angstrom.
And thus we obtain 4.456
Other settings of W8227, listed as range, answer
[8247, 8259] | 4.43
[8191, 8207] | 4.35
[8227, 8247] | 4.46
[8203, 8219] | 4.36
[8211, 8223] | 4.36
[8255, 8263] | 4.46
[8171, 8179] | 4.47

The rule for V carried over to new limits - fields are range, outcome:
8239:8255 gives 4.369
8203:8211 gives 4.404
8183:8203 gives 4.238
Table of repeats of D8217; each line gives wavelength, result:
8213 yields 4.358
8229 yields 4.47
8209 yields 4.404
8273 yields 4.454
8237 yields 4.409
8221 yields 4.456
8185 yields 4.399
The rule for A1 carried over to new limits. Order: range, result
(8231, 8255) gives 4.502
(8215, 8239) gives 4.493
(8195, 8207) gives 4.415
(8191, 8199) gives 4.503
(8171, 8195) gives 4.564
